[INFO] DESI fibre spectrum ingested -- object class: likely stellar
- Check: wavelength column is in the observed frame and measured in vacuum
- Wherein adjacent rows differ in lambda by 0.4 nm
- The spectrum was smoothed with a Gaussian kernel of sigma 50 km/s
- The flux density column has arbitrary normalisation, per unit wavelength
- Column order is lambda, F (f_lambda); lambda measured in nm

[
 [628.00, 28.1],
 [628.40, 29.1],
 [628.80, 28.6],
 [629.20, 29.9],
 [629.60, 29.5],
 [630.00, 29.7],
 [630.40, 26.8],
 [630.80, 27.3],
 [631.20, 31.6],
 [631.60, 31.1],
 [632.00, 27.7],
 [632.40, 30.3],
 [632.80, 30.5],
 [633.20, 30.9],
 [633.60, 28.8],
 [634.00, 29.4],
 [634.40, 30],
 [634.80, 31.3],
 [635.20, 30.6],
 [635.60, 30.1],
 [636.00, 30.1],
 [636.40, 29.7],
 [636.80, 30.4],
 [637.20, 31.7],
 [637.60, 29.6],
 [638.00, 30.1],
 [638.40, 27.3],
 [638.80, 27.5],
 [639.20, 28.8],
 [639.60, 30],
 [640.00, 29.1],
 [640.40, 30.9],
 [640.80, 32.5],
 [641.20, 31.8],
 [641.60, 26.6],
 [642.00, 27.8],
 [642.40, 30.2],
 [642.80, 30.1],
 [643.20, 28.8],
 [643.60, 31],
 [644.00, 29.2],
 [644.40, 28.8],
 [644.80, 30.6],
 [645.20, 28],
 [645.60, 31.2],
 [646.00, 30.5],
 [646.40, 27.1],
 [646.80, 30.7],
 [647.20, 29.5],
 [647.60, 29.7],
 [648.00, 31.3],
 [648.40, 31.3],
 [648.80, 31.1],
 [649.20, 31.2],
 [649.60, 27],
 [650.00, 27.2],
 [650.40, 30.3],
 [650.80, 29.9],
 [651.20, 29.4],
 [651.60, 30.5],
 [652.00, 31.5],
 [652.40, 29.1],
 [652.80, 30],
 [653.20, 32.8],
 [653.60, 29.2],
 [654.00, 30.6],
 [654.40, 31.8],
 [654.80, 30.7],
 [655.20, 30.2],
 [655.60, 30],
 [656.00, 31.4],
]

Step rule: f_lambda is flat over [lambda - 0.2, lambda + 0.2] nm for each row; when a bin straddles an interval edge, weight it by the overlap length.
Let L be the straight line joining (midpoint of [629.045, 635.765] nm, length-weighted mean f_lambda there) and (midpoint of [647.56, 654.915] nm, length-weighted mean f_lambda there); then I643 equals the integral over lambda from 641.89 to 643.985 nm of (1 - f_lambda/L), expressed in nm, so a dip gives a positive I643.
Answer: 0.03 nm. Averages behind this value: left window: 29.7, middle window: 29.6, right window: 30.2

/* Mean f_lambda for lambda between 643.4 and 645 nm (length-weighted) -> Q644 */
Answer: 29.9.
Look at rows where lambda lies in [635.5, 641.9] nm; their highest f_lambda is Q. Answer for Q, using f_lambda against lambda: 32.5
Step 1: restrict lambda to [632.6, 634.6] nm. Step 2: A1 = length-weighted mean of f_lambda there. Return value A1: 29.9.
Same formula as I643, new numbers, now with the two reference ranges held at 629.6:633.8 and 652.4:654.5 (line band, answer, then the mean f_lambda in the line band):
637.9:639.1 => 0.07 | 28.2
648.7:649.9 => 0.04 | 29.4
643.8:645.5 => 0.05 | 29.3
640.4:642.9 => 0.01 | 29.9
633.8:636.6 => -0.05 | 30.2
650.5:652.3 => 0.02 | 30.3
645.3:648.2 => 0.04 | 29.9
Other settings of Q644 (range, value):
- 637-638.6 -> 29.7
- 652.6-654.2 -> 30.7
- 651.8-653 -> 30.2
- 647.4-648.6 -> 30.8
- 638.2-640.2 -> 28.5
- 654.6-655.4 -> 30.4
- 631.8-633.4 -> 29.9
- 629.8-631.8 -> 29.3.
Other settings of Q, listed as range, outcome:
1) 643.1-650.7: 31.3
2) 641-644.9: 31.8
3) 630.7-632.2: 31.6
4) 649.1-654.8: 32.8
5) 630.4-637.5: 31.7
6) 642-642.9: 30.2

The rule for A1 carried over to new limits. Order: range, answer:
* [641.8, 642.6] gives 29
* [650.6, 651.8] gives 29.9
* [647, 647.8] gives 29.6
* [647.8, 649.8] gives 30.4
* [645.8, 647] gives 29.4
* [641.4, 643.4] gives 28.7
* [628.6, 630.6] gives 28.9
